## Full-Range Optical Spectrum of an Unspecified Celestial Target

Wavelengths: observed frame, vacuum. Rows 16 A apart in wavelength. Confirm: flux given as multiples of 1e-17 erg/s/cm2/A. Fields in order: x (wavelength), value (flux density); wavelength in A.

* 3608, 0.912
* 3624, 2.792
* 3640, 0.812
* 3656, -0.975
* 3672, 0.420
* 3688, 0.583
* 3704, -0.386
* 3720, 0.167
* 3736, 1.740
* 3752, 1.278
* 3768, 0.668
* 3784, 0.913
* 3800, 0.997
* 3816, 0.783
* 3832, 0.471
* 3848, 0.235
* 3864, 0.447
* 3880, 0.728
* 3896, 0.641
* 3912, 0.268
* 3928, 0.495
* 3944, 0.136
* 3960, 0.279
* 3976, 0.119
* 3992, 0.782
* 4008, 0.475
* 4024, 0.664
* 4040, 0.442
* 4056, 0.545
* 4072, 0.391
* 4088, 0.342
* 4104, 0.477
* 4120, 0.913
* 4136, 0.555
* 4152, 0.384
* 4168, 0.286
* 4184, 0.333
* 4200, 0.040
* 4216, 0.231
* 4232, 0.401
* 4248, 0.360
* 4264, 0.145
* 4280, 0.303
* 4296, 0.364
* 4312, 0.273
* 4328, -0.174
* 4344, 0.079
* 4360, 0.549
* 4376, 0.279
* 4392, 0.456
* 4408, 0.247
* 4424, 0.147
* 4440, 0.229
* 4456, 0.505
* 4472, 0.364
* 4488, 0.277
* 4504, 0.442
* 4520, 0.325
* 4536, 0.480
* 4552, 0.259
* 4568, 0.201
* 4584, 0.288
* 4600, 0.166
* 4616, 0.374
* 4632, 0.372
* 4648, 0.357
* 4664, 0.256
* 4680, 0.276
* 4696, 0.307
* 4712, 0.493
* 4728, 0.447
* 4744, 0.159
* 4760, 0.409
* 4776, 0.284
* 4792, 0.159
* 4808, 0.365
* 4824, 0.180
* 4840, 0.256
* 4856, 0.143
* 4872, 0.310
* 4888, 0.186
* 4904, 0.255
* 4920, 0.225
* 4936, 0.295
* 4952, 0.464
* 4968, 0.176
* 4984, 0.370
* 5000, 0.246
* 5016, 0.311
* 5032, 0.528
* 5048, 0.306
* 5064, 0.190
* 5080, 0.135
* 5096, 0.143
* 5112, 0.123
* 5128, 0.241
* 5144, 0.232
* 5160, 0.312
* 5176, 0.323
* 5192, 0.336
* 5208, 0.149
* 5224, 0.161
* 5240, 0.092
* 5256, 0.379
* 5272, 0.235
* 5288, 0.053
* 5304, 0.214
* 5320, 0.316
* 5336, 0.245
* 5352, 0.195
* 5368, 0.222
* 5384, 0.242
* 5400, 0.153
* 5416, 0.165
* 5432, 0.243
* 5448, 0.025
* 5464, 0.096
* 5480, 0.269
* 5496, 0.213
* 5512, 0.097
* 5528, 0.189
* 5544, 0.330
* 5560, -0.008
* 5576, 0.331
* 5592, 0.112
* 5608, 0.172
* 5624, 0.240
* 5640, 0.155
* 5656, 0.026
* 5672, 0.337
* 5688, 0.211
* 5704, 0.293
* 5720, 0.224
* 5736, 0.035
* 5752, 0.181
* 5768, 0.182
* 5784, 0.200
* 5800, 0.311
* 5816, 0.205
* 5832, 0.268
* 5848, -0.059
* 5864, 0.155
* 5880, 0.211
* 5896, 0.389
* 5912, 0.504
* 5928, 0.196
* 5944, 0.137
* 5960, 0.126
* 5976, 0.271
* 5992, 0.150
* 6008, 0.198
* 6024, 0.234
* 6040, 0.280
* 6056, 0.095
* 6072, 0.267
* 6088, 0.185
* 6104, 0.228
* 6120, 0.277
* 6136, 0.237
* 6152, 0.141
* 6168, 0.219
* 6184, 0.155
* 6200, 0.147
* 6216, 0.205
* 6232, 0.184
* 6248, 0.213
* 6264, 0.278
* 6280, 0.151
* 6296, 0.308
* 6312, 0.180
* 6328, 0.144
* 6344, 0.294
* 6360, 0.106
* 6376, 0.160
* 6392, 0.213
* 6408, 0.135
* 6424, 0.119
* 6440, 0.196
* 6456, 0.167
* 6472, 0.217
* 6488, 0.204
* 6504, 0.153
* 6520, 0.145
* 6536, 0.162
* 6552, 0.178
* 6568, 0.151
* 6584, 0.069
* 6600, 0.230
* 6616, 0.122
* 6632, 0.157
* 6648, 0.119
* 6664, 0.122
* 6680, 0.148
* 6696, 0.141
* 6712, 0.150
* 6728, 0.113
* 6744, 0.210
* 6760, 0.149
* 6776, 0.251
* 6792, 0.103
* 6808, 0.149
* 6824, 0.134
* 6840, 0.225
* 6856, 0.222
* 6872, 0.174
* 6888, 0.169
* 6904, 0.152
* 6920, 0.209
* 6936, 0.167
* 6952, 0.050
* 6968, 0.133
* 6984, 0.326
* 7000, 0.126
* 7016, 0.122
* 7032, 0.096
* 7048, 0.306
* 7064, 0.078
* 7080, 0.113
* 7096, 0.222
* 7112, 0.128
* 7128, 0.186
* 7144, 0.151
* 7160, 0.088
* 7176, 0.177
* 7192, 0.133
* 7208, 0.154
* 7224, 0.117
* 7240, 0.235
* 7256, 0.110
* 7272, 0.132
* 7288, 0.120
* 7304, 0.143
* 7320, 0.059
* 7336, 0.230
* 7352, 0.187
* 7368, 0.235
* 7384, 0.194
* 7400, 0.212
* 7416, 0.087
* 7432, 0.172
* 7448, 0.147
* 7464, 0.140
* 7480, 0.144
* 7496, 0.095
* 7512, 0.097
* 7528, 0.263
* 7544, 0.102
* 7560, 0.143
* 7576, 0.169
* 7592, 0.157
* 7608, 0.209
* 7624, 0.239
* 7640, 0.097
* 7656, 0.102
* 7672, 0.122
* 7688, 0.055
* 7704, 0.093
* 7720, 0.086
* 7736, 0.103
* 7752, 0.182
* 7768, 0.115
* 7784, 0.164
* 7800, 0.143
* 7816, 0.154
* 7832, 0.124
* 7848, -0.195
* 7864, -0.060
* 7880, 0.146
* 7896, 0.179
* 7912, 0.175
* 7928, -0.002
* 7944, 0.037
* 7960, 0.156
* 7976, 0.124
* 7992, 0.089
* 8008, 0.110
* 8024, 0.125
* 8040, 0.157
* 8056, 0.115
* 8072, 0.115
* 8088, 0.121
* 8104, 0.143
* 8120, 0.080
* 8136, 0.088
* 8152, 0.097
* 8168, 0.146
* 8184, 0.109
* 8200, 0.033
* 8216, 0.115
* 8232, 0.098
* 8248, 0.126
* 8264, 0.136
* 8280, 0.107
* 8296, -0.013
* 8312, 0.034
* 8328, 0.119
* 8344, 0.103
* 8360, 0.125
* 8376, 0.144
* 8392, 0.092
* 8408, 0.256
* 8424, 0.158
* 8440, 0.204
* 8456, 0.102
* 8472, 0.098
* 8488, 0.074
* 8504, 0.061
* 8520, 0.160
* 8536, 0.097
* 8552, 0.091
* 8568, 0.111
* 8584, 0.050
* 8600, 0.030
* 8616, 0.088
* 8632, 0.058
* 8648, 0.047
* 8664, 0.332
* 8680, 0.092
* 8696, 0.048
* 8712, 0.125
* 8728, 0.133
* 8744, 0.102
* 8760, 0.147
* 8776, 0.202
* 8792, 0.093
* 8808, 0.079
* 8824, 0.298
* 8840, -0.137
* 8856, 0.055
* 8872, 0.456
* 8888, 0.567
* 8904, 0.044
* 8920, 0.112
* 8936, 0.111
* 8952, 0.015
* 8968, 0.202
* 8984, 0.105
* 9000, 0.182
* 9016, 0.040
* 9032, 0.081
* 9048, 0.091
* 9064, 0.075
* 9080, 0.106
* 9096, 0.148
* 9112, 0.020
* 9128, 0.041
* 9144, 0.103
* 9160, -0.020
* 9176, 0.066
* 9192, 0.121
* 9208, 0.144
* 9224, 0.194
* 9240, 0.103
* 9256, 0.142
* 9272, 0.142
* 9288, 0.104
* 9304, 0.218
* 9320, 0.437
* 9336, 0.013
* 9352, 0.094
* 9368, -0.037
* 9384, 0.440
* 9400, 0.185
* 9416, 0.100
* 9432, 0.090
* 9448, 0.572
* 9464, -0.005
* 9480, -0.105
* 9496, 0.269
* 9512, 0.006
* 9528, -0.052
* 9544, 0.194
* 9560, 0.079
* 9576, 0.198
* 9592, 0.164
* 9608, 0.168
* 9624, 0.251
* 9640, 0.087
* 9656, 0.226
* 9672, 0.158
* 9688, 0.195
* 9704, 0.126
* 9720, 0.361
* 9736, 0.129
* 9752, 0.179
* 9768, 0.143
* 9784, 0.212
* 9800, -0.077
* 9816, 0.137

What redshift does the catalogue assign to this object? 1.381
